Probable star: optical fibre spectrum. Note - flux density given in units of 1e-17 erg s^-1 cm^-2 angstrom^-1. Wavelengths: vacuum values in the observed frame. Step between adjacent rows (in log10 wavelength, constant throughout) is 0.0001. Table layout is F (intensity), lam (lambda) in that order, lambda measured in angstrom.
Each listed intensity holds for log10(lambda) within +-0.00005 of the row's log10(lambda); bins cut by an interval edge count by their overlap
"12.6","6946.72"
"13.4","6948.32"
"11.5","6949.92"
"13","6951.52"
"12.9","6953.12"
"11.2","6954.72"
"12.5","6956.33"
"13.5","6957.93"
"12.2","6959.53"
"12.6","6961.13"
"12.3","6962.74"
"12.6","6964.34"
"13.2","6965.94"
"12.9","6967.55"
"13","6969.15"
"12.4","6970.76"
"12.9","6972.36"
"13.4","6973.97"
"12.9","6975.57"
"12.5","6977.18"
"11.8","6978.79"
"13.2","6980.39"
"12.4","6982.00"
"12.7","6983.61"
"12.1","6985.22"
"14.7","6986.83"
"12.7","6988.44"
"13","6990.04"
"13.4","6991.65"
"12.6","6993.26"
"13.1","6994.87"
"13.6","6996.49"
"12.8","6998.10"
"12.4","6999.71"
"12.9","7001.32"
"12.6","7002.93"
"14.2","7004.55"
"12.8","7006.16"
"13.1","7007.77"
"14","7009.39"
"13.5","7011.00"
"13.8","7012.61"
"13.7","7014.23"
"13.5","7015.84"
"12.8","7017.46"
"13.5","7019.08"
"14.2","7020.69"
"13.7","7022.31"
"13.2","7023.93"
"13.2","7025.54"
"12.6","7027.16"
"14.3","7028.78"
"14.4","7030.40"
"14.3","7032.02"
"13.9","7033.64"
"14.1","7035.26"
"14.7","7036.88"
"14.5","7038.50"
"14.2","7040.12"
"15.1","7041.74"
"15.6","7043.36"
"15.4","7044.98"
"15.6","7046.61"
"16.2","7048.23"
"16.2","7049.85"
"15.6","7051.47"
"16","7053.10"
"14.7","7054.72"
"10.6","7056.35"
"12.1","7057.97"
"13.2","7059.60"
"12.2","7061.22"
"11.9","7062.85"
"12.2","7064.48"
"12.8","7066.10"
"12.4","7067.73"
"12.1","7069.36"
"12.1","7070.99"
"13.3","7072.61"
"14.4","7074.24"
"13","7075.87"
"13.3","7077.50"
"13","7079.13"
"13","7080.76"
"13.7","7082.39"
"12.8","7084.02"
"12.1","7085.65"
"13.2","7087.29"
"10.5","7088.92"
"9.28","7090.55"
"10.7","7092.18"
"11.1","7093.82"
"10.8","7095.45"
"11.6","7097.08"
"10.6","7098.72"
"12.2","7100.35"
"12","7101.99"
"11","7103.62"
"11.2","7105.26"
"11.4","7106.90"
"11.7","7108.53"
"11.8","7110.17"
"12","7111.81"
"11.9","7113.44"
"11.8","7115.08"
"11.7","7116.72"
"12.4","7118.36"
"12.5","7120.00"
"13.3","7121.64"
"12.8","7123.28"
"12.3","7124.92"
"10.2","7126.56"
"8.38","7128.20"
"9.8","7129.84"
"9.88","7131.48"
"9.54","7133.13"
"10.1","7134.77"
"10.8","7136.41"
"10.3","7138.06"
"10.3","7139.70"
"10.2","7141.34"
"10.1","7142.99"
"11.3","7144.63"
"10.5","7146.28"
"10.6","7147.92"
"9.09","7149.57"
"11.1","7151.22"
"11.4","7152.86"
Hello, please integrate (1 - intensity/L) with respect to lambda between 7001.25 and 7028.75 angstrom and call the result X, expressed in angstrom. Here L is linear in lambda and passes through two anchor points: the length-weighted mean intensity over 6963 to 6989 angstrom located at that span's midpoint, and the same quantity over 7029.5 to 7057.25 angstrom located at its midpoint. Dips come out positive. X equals 1.05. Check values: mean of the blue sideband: 12.8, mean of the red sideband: 14.8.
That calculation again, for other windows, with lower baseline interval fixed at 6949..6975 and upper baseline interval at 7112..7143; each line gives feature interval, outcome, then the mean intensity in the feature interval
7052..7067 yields -1.6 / 12.9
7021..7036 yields -2.2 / 13.8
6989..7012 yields -1.7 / 13.1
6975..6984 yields -0.1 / 12.6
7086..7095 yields 0.3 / 11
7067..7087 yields -2.5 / 12.9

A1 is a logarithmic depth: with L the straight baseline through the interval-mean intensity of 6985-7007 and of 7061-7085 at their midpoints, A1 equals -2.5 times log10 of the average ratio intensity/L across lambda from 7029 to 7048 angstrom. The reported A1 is -0.14 mag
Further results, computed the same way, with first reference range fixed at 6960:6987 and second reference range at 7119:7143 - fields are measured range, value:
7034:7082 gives -0.18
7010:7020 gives -0.11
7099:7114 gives -0.06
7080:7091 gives -0.08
